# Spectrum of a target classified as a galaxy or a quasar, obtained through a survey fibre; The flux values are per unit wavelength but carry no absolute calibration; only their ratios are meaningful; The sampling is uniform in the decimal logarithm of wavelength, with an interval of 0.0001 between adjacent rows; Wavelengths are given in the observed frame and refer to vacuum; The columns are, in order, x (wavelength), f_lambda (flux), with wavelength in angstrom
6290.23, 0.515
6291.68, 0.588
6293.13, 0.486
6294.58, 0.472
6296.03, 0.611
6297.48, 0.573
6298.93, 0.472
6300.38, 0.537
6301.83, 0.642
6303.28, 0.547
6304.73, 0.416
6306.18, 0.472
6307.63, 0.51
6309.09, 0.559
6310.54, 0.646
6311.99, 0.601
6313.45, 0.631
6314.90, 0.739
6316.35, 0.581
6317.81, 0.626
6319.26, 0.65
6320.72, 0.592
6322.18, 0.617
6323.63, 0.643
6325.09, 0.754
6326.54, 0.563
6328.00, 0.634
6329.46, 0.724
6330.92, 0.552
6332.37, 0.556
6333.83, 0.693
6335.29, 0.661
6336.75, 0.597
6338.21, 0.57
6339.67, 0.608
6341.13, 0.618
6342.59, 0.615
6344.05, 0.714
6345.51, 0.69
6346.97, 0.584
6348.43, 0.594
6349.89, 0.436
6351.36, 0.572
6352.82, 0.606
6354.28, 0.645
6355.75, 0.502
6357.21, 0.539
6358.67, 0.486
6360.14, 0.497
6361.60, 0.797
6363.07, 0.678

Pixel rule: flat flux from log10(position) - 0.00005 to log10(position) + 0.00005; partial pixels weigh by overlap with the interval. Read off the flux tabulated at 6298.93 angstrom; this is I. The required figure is 0.472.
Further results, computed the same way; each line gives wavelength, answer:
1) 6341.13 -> 0.618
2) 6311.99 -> 0.601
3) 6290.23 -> 0.515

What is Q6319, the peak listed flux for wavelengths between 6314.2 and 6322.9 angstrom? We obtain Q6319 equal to 0.739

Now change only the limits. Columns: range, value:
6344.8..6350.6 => 0.69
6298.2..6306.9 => 0.642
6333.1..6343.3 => 0.693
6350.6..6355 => 0.645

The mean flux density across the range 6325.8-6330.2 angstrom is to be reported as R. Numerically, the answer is 0.64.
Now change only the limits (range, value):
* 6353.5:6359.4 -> 0.544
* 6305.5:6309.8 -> 0.513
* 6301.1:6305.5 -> 0.535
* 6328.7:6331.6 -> 0.638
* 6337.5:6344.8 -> 0.625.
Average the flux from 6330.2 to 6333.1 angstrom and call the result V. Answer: 0.555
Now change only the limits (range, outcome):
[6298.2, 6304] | 0.55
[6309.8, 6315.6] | 0.654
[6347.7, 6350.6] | 0.516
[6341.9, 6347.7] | 0.651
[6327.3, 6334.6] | 0.632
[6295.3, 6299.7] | 0.552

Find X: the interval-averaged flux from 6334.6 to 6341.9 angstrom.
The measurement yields 0.61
